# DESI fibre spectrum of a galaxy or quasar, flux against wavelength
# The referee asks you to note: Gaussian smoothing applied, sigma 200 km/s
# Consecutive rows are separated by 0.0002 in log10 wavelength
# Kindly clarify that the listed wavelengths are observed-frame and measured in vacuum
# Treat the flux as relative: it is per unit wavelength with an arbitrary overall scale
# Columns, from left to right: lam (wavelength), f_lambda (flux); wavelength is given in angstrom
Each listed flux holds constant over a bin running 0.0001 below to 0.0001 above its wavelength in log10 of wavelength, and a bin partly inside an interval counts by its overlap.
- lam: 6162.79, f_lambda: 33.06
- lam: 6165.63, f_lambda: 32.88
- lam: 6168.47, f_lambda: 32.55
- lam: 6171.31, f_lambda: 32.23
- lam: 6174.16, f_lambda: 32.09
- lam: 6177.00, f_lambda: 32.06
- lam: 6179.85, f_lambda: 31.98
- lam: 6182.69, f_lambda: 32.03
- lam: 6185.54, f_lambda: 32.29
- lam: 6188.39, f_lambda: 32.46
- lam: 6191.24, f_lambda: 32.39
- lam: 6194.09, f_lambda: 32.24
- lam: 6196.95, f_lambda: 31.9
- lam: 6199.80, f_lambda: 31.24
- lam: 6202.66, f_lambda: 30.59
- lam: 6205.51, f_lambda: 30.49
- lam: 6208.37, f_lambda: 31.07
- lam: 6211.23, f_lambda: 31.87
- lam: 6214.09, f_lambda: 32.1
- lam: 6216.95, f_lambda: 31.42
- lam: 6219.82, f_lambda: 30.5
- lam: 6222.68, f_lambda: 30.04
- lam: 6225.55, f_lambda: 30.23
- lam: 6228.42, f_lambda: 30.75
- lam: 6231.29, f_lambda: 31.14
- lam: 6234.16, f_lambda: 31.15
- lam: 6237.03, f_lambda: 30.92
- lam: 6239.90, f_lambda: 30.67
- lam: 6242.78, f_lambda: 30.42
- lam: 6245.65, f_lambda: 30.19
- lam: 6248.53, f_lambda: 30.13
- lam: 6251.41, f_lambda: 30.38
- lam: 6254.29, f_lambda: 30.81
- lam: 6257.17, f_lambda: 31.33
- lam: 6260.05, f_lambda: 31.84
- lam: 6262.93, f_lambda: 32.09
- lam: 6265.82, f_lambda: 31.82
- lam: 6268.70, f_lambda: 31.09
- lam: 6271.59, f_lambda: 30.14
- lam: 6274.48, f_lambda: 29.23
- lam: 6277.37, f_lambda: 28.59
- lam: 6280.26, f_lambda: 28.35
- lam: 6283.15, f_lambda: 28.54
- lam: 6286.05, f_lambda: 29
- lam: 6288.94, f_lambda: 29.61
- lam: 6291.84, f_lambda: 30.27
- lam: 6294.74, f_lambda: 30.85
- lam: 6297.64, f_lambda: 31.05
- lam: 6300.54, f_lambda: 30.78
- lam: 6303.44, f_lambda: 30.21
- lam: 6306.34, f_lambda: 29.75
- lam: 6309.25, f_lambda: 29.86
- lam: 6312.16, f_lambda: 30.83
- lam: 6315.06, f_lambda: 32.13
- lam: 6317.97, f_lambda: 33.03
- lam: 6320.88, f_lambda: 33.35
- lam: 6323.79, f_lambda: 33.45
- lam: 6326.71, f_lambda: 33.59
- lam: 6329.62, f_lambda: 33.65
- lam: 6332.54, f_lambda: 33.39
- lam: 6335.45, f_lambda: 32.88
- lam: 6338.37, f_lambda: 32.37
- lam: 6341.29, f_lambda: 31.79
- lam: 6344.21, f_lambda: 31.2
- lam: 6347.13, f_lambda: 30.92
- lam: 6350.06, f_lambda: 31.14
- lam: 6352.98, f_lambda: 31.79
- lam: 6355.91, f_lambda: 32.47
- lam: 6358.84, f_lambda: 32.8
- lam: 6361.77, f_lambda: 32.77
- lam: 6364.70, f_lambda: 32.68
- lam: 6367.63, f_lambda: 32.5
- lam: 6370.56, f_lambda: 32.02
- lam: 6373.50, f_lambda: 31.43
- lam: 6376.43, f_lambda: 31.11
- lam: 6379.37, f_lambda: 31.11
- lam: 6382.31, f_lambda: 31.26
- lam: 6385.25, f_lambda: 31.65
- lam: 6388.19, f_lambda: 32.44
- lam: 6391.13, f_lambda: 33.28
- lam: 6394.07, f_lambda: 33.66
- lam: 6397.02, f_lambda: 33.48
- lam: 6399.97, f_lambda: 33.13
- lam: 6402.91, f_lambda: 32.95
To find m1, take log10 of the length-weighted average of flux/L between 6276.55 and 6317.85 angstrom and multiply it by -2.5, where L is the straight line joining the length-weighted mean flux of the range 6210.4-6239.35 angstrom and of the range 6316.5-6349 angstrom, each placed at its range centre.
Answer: 0.07 mag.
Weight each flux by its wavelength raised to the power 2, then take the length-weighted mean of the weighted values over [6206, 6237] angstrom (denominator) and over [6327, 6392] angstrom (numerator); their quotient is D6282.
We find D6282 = 1.1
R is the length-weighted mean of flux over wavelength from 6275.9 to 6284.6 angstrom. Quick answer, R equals 28.5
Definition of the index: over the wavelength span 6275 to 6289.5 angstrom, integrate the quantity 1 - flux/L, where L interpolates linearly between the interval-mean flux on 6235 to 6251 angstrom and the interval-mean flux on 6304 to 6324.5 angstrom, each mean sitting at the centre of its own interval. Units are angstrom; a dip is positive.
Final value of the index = 1.1 angstrom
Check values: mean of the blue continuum 30.5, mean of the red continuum 31.6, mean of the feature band 28.8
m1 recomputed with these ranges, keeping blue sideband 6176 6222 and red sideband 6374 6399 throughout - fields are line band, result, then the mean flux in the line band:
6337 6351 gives 0.02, 31.5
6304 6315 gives 0.06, 30.4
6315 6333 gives -0.04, 33.3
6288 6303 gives 0.05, 30.5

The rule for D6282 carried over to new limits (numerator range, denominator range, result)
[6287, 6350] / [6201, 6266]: 1.05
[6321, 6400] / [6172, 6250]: 1.09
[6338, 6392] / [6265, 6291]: 1.11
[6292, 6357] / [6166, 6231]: 1.05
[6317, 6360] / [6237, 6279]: 1.09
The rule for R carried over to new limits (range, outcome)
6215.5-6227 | 30.5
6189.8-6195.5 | 32.3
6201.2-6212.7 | 31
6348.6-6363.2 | 32.2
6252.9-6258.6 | 31.1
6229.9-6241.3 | 31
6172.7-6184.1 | 32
